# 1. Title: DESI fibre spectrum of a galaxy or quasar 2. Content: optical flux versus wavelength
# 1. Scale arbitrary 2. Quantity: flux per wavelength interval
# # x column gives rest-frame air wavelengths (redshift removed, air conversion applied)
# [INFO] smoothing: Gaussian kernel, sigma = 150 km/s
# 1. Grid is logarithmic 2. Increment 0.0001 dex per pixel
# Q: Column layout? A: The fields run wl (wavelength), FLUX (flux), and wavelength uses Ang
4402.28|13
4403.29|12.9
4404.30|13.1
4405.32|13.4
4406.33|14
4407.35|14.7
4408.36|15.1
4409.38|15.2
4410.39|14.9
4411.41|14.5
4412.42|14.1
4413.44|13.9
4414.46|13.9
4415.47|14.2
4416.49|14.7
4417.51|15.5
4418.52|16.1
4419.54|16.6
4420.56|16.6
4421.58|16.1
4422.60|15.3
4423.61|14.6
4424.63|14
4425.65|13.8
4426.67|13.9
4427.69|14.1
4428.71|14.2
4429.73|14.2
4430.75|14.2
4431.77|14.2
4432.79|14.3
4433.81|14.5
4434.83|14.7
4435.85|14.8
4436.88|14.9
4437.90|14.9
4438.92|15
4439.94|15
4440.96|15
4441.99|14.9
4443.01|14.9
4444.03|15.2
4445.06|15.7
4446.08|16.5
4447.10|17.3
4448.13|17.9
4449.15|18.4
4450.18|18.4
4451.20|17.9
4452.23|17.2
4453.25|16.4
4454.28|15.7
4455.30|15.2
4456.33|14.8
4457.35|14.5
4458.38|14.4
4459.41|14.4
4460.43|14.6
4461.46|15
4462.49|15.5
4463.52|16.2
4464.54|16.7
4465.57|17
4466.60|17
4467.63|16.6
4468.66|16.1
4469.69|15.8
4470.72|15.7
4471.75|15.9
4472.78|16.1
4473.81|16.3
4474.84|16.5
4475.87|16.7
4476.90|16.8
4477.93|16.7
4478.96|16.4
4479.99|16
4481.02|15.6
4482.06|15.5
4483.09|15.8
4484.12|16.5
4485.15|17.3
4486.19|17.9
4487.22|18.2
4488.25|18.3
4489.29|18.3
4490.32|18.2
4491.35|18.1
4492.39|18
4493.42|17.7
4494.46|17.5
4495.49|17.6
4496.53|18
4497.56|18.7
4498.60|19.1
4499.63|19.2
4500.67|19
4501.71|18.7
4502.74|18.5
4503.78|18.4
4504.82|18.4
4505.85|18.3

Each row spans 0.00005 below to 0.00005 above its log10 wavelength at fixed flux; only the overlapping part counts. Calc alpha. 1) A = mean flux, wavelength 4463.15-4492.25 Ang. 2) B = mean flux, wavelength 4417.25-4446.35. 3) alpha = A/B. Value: 1.12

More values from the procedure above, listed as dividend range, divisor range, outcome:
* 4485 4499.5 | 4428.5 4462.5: 1.17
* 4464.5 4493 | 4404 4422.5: 1.13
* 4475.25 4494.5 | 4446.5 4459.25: 1.04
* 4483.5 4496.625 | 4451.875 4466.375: 1.14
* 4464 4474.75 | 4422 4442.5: 1.12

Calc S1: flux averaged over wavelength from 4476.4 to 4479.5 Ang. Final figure 16.6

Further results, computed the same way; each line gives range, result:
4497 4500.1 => 19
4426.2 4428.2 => 14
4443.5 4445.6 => 15.5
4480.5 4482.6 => 15.5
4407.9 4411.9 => 14.9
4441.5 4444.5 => 15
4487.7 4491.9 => 18.2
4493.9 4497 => 17.7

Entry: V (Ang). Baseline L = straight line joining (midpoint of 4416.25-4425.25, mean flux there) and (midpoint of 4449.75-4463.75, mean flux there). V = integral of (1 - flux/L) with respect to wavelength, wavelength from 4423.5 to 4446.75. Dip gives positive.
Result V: 1.3 Ang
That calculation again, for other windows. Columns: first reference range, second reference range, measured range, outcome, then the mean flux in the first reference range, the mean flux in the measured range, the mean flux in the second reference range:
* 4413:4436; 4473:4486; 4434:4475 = -0.63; 14.7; 15.9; 16.4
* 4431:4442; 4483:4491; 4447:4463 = -0.29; 14.7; 16.1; 17.7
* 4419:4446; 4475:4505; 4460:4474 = 0.40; 14.9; 16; 17.6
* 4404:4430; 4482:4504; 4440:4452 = -0.43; 14.7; 16.5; 18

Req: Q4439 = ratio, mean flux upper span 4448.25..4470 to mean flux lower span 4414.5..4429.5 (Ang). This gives 1.1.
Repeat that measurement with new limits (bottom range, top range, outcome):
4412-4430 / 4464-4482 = 1.10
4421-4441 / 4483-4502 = 1.24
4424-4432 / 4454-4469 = 1.11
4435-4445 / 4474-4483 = 1.09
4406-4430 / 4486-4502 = 1.24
